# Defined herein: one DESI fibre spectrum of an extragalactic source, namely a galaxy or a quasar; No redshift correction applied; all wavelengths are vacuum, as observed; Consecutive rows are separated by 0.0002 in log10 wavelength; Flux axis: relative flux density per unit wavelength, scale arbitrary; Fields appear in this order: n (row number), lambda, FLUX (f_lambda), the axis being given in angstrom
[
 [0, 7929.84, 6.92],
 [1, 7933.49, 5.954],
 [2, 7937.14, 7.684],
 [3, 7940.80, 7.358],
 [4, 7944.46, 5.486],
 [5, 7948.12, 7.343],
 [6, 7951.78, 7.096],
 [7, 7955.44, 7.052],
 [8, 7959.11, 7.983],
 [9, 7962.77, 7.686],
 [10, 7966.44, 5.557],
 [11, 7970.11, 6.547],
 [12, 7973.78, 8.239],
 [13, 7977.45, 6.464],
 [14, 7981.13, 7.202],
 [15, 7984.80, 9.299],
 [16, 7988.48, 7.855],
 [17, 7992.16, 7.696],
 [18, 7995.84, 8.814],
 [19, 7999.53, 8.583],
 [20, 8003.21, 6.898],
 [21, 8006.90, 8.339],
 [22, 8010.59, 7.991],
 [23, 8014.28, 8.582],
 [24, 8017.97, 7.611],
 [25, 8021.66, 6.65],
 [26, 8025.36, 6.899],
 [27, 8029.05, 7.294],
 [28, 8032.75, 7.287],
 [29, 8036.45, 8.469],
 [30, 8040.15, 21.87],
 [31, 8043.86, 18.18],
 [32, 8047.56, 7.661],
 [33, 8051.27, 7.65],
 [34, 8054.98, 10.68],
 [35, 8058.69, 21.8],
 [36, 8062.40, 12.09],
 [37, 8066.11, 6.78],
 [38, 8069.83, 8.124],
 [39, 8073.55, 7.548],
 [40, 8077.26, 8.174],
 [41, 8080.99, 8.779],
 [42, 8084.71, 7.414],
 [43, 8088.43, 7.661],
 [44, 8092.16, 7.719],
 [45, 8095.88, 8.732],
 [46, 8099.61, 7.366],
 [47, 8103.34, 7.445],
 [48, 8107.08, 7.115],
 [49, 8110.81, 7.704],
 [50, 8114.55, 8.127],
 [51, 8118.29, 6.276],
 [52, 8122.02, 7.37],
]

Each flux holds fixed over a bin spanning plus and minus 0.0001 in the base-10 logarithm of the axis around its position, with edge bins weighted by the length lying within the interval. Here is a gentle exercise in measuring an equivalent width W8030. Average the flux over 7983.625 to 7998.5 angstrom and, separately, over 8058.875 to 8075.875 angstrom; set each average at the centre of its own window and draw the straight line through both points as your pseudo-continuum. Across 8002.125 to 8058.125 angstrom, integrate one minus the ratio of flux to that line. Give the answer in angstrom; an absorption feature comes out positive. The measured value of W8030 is -3.45 angstrom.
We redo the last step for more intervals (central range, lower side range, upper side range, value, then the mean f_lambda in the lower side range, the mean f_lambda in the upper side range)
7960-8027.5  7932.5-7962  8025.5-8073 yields 9.8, 7.05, 11.2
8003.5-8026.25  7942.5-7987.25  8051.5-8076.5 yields 3.4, 7.17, 10.8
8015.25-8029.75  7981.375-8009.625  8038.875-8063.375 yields 5.1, 8.15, 14.2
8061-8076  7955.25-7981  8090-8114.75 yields -1.9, 7.08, 7.72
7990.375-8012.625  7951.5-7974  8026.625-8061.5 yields 3.4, 7.09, 12.2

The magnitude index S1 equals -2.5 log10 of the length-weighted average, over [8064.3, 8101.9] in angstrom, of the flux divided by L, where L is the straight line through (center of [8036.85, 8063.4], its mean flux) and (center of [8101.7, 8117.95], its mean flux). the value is 0.293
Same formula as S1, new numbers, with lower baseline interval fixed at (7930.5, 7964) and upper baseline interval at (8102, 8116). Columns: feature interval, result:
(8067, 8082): -0.08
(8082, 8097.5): -0.06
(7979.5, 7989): -0.14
